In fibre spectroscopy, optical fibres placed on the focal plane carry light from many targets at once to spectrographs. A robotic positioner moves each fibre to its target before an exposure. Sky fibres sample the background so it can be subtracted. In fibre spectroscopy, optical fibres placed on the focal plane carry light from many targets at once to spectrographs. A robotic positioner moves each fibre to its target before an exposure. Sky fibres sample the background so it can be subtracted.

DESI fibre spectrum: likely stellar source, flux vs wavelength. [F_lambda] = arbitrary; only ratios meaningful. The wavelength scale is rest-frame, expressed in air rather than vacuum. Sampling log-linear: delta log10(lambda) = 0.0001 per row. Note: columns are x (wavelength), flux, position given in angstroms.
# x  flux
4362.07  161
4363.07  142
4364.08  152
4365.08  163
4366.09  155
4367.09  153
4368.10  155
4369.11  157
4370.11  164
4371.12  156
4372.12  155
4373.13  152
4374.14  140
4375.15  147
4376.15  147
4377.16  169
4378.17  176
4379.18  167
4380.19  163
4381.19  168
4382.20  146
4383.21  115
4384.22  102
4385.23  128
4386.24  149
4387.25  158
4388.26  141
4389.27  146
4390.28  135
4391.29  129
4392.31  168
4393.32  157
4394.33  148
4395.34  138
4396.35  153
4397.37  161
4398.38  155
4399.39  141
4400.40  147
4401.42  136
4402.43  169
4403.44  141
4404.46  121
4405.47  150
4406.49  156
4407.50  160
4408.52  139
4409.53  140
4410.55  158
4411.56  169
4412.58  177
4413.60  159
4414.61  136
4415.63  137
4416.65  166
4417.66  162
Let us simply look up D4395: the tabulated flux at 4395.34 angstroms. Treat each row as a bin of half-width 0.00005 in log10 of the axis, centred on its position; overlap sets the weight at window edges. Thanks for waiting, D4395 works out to 138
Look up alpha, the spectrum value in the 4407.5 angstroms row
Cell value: 160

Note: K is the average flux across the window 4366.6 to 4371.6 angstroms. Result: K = 157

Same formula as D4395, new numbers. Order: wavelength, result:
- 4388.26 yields 141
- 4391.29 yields 129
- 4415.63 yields 137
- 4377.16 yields 169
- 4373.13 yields 152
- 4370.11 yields 164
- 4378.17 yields 176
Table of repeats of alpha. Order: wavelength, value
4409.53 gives 140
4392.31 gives 168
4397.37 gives 161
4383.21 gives 115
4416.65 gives 166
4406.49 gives 156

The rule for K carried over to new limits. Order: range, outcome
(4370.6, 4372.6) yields 156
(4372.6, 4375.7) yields 146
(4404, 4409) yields 145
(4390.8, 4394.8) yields 150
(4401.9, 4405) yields 144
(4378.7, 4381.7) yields 166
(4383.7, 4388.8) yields 136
